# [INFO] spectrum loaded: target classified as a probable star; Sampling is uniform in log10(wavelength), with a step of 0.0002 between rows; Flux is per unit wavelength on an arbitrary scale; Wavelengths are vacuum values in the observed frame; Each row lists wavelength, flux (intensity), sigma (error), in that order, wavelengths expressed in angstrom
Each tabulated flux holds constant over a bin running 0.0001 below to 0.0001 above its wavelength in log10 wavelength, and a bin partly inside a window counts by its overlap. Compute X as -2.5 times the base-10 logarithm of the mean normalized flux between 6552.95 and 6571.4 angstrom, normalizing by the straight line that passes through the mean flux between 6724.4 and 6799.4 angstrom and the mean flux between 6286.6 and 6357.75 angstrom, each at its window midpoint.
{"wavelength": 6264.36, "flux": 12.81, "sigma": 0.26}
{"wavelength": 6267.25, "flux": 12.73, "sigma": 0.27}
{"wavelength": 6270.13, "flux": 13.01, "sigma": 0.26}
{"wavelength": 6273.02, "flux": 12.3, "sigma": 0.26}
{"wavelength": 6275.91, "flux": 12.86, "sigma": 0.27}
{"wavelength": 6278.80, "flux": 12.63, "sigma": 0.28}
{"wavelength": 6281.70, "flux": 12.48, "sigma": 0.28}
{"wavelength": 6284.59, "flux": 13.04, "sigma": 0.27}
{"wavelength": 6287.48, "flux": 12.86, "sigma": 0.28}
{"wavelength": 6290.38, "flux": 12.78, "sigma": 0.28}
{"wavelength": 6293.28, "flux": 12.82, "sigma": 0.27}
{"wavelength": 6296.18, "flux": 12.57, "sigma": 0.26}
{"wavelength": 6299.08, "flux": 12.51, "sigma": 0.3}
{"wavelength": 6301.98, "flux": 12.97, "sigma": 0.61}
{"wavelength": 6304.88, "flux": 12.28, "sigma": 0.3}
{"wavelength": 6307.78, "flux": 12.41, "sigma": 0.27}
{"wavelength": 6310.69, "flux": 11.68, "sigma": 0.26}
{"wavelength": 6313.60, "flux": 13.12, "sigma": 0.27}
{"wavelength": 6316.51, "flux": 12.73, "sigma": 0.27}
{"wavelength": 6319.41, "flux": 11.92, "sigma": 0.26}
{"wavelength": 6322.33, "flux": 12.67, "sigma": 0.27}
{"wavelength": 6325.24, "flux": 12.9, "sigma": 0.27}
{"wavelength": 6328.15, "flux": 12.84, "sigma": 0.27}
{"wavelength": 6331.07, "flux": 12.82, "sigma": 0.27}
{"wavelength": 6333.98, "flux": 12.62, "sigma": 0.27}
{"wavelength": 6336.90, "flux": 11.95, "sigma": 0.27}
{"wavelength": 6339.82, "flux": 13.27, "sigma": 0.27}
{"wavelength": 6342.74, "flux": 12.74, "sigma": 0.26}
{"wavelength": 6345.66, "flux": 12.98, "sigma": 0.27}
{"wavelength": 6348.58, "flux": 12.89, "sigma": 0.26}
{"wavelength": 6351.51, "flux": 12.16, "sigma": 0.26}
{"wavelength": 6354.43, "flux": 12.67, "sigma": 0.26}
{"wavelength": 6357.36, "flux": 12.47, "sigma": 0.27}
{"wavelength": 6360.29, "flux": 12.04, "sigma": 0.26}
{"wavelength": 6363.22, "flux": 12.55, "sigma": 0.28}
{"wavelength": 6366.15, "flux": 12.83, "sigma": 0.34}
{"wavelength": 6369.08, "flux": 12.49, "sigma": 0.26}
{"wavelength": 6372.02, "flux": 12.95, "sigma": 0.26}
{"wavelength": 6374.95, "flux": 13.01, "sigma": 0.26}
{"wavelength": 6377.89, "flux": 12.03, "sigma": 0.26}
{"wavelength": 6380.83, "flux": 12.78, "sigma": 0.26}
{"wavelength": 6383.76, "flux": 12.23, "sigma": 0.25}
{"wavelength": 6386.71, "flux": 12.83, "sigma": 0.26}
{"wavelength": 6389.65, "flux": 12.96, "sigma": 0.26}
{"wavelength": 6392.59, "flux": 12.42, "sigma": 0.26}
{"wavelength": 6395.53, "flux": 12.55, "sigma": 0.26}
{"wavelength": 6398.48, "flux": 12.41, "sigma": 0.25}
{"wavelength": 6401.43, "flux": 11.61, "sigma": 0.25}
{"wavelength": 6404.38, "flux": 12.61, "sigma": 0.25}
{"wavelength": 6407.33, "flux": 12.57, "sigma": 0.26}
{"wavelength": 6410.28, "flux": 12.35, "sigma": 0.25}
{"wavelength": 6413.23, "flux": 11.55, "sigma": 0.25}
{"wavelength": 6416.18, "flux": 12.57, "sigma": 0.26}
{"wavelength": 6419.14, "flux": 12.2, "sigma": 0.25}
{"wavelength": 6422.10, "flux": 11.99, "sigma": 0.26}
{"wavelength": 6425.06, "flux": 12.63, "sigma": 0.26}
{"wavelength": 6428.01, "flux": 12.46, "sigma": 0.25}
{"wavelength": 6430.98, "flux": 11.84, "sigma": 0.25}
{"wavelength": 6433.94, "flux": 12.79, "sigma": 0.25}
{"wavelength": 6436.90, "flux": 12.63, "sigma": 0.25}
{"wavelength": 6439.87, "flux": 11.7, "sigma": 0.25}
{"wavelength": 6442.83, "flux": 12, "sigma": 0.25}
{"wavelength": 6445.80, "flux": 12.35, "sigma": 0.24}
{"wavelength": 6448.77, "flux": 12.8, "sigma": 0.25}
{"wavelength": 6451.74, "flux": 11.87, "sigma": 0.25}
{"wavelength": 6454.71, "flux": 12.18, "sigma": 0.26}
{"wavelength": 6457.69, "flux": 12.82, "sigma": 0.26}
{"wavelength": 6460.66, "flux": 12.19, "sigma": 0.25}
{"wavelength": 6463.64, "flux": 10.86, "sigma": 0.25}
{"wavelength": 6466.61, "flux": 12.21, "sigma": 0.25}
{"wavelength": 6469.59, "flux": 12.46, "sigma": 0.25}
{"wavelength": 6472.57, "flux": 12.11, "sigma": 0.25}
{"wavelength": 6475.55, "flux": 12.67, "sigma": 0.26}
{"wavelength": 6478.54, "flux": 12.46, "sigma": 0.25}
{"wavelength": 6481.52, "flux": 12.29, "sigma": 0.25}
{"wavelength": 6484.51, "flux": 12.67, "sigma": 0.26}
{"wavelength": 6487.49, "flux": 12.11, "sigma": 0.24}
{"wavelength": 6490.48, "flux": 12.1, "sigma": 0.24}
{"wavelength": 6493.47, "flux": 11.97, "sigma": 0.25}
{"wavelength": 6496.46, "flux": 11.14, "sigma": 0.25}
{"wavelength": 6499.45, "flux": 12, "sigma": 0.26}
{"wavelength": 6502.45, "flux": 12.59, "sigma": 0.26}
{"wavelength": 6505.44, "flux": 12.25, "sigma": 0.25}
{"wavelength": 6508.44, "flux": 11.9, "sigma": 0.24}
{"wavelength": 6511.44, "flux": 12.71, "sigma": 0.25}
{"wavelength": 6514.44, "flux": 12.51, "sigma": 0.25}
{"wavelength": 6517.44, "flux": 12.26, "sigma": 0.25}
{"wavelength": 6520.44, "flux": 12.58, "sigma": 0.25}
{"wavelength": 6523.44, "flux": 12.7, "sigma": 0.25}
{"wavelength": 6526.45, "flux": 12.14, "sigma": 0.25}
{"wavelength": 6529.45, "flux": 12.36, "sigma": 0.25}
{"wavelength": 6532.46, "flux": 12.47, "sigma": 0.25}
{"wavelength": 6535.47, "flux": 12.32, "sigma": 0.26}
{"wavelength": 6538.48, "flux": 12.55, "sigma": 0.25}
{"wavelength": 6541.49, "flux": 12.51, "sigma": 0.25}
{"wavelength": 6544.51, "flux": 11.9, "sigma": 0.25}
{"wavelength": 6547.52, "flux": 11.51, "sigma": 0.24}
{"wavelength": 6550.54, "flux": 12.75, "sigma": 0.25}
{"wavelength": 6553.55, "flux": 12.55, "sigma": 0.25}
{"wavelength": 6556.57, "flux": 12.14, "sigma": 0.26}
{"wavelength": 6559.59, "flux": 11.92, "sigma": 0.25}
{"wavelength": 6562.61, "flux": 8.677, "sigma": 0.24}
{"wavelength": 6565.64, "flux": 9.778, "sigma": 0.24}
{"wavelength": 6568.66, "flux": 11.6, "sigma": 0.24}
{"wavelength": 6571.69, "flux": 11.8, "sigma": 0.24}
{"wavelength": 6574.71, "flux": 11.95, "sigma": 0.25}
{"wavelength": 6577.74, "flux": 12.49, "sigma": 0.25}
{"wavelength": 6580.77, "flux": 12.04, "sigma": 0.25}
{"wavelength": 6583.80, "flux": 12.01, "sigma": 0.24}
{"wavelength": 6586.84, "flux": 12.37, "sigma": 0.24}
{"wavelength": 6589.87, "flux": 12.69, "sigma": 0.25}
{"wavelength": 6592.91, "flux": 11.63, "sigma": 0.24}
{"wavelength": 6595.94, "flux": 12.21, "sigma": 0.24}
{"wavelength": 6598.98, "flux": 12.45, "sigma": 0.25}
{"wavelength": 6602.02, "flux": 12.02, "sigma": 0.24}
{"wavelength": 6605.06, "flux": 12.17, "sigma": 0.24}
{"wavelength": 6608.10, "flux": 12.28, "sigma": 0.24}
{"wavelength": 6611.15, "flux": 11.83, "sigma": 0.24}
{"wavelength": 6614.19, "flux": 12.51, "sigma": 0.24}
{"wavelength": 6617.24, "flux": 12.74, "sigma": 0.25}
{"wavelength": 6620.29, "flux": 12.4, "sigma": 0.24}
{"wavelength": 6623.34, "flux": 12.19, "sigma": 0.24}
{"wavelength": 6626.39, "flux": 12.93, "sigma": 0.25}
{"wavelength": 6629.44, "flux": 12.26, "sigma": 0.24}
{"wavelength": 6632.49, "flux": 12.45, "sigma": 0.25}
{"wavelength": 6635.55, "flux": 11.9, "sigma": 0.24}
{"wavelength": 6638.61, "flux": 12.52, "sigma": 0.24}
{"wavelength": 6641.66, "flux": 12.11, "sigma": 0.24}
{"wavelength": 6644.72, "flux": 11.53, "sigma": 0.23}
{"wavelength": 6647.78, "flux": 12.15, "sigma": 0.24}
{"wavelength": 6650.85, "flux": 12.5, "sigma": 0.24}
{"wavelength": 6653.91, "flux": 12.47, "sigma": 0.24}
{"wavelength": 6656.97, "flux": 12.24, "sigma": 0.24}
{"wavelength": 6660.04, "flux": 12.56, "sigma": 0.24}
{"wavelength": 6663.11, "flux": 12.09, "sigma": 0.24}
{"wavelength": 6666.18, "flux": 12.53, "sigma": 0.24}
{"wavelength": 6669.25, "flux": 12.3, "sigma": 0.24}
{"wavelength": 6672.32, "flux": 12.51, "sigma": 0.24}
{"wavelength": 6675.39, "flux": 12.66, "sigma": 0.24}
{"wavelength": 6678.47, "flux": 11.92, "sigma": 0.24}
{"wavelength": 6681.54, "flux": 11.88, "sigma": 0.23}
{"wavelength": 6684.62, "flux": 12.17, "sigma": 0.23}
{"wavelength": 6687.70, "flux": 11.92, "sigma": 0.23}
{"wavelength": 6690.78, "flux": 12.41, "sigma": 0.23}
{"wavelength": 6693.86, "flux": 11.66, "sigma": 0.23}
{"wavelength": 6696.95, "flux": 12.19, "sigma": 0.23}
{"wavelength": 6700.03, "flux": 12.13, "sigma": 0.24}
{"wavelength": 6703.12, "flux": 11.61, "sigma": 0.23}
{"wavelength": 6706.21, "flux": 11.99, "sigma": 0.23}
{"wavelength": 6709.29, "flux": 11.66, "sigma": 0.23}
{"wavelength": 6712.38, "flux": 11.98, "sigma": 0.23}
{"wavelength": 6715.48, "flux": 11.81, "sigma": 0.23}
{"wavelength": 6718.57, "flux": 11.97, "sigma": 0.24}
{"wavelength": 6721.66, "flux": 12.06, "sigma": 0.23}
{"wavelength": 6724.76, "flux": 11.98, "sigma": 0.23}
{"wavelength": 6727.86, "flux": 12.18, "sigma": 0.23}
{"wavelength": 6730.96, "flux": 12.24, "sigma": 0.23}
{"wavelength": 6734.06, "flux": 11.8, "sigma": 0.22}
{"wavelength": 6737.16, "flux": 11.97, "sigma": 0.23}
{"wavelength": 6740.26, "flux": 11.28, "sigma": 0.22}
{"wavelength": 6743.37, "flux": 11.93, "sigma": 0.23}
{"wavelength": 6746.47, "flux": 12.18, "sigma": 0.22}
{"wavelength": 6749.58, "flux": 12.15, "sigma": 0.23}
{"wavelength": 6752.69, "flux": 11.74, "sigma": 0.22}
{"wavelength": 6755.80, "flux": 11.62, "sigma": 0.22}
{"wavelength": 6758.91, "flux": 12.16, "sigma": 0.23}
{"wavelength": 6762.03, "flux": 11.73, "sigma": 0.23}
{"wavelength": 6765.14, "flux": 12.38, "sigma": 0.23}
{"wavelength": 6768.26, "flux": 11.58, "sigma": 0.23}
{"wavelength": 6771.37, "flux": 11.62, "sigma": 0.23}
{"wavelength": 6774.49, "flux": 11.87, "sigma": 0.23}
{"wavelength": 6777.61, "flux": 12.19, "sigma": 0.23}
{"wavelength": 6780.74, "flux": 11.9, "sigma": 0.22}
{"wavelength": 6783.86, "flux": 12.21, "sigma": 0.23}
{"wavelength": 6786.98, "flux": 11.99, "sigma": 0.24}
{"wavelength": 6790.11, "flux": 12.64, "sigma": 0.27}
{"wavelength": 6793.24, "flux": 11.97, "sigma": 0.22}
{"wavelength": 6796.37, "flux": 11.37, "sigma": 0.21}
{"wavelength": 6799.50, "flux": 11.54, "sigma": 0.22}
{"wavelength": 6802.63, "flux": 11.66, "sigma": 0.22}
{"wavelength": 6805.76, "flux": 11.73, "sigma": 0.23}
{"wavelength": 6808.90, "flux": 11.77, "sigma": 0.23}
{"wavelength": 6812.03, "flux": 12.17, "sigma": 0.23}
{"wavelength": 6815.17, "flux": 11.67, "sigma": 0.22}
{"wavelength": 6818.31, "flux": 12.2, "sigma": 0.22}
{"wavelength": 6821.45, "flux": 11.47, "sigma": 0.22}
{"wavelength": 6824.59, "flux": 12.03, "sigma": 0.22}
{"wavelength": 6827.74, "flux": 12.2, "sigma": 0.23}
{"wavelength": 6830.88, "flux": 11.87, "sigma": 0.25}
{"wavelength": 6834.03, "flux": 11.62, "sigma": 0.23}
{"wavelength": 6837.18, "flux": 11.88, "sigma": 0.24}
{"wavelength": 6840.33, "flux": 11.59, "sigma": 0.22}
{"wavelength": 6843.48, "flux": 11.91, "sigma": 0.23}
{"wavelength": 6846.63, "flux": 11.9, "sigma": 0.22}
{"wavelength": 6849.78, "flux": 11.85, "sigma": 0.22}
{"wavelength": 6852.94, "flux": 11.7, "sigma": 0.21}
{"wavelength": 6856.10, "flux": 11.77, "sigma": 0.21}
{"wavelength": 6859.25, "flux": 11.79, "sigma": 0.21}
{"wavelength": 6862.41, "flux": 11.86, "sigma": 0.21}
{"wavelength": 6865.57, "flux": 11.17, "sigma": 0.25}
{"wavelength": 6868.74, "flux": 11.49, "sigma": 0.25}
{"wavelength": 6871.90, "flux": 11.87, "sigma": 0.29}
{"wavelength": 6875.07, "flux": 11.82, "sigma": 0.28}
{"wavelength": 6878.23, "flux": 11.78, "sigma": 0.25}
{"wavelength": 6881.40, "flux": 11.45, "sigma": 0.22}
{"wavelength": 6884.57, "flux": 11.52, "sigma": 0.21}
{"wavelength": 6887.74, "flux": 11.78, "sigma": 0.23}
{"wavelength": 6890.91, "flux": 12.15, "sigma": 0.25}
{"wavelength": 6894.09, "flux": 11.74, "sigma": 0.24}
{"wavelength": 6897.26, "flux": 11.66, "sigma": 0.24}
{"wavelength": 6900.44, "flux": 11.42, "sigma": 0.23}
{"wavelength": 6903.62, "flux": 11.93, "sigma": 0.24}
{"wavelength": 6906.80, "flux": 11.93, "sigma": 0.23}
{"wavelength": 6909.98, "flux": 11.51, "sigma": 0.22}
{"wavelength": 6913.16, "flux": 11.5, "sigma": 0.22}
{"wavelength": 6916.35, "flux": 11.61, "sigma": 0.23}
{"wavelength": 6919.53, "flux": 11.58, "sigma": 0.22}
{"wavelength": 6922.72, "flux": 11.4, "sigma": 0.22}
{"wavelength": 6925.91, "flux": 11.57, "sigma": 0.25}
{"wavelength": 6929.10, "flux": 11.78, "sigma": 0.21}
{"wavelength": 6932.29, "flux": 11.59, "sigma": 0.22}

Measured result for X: 0.11 mag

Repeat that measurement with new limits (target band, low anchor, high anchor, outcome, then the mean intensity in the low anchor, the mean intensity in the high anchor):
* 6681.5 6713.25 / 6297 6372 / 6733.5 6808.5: 0.00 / 12.6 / 11.9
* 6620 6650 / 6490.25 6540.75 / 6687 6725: -0.02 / 12.3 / 12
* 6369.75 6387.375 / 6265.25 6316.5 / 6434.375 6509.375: -0.02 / 12.7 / 12.2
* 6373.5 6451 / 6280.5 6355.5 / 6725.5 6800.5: 0.01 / 12.6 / 11.9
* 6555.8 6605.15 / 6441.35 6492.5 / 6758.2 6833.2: 0.03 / 12.2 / 11.9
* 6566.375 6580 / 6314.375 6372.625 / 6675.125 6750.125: 0.03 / 12.6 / 12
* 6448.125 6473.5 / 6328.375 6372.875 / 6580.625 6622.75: 0.03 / 12.6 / 12.2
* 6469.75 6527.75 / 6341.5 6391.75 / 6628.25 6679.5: 0.02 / 12.6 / 12.3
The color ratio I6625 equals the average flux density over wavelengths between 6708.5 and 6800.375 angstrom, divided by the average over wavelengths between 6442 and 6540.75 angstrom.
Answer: 0.97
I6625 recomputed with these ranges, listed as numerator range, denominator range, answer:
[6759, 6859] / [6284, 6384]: 0.94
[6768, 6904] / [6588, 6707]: 0.97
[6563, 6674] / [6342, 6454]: 0.98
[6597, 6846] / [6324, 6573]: 0.98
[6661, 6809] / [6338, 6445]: 0.96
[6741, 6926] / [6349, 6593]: 0.97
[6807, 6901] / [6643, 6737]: 0.97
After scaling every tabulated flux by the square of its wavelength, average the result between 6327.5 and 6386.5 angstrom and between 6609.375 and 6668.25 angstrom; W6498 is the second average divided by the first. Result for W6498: 1.1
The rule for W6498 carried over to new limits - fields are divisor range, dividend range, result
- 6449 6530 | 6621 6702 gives 1.05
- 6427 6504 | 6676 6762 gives 1.06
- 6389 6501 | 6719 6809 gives 1.07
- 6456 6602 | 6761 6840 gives 1.07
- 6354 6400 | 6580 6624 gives 1.04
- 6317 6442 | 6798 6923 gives 1.09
